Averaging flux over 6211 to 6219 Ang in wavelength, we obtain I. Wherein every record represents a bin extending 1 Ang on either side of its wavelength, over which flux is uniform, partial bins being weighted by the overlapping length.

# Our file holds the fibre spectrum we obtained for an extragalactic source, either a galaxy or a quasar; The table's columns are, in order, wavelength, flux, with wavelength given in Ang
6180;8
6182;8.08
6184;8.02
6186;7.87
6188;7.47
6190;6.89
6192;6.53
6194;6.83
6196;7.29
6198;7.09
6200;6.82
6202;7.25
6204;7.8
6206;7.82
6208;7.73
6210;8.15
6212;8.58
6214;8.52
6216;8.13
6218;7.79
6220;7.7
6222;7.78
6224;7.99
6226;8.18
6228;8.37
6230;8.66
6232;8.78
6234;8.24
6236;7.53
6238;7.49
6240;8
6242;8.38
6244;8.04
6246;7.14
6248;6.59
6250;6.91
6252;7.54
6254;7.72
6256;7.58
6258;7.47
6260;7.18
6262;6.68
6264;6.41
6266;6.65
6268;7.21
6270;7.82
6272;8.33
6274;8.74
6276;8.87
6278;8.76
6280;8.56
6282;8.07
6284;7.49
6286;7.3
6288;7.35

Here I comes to 8.26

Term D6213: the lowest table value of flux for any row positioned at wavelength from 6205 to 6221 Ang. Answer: 7.7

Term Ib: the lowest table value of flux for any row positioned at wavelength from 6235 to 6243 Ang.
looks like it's 7.49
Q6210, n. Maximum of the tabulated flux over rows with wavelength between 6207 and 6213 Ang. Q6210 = 8.58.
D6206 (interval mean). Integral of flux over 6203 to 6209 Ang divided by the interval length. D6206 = 7.78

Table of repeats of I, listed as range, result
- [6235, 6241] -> 7.67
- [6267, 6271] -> 7.52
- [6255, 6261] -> 7.41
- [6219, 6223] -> 7.74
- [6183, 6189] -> 7.79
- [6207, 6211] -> 7.94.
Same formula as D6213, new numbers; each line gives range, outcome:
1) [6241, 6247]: 7.14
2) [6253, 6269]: 6.41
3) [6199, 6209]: 6.82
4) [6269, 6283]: 7.82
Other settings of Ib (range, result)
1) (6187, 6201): 6.53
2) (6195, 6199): 7.09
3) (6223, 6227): 7.99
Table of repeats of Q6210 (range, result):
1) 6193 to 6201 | 7.29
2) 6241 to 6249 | 8.38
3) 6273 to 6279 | 8.87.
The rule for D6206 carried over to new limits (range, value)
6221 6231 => 8.2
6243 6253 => 7.24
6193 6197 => 7.06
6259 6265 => 6.76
